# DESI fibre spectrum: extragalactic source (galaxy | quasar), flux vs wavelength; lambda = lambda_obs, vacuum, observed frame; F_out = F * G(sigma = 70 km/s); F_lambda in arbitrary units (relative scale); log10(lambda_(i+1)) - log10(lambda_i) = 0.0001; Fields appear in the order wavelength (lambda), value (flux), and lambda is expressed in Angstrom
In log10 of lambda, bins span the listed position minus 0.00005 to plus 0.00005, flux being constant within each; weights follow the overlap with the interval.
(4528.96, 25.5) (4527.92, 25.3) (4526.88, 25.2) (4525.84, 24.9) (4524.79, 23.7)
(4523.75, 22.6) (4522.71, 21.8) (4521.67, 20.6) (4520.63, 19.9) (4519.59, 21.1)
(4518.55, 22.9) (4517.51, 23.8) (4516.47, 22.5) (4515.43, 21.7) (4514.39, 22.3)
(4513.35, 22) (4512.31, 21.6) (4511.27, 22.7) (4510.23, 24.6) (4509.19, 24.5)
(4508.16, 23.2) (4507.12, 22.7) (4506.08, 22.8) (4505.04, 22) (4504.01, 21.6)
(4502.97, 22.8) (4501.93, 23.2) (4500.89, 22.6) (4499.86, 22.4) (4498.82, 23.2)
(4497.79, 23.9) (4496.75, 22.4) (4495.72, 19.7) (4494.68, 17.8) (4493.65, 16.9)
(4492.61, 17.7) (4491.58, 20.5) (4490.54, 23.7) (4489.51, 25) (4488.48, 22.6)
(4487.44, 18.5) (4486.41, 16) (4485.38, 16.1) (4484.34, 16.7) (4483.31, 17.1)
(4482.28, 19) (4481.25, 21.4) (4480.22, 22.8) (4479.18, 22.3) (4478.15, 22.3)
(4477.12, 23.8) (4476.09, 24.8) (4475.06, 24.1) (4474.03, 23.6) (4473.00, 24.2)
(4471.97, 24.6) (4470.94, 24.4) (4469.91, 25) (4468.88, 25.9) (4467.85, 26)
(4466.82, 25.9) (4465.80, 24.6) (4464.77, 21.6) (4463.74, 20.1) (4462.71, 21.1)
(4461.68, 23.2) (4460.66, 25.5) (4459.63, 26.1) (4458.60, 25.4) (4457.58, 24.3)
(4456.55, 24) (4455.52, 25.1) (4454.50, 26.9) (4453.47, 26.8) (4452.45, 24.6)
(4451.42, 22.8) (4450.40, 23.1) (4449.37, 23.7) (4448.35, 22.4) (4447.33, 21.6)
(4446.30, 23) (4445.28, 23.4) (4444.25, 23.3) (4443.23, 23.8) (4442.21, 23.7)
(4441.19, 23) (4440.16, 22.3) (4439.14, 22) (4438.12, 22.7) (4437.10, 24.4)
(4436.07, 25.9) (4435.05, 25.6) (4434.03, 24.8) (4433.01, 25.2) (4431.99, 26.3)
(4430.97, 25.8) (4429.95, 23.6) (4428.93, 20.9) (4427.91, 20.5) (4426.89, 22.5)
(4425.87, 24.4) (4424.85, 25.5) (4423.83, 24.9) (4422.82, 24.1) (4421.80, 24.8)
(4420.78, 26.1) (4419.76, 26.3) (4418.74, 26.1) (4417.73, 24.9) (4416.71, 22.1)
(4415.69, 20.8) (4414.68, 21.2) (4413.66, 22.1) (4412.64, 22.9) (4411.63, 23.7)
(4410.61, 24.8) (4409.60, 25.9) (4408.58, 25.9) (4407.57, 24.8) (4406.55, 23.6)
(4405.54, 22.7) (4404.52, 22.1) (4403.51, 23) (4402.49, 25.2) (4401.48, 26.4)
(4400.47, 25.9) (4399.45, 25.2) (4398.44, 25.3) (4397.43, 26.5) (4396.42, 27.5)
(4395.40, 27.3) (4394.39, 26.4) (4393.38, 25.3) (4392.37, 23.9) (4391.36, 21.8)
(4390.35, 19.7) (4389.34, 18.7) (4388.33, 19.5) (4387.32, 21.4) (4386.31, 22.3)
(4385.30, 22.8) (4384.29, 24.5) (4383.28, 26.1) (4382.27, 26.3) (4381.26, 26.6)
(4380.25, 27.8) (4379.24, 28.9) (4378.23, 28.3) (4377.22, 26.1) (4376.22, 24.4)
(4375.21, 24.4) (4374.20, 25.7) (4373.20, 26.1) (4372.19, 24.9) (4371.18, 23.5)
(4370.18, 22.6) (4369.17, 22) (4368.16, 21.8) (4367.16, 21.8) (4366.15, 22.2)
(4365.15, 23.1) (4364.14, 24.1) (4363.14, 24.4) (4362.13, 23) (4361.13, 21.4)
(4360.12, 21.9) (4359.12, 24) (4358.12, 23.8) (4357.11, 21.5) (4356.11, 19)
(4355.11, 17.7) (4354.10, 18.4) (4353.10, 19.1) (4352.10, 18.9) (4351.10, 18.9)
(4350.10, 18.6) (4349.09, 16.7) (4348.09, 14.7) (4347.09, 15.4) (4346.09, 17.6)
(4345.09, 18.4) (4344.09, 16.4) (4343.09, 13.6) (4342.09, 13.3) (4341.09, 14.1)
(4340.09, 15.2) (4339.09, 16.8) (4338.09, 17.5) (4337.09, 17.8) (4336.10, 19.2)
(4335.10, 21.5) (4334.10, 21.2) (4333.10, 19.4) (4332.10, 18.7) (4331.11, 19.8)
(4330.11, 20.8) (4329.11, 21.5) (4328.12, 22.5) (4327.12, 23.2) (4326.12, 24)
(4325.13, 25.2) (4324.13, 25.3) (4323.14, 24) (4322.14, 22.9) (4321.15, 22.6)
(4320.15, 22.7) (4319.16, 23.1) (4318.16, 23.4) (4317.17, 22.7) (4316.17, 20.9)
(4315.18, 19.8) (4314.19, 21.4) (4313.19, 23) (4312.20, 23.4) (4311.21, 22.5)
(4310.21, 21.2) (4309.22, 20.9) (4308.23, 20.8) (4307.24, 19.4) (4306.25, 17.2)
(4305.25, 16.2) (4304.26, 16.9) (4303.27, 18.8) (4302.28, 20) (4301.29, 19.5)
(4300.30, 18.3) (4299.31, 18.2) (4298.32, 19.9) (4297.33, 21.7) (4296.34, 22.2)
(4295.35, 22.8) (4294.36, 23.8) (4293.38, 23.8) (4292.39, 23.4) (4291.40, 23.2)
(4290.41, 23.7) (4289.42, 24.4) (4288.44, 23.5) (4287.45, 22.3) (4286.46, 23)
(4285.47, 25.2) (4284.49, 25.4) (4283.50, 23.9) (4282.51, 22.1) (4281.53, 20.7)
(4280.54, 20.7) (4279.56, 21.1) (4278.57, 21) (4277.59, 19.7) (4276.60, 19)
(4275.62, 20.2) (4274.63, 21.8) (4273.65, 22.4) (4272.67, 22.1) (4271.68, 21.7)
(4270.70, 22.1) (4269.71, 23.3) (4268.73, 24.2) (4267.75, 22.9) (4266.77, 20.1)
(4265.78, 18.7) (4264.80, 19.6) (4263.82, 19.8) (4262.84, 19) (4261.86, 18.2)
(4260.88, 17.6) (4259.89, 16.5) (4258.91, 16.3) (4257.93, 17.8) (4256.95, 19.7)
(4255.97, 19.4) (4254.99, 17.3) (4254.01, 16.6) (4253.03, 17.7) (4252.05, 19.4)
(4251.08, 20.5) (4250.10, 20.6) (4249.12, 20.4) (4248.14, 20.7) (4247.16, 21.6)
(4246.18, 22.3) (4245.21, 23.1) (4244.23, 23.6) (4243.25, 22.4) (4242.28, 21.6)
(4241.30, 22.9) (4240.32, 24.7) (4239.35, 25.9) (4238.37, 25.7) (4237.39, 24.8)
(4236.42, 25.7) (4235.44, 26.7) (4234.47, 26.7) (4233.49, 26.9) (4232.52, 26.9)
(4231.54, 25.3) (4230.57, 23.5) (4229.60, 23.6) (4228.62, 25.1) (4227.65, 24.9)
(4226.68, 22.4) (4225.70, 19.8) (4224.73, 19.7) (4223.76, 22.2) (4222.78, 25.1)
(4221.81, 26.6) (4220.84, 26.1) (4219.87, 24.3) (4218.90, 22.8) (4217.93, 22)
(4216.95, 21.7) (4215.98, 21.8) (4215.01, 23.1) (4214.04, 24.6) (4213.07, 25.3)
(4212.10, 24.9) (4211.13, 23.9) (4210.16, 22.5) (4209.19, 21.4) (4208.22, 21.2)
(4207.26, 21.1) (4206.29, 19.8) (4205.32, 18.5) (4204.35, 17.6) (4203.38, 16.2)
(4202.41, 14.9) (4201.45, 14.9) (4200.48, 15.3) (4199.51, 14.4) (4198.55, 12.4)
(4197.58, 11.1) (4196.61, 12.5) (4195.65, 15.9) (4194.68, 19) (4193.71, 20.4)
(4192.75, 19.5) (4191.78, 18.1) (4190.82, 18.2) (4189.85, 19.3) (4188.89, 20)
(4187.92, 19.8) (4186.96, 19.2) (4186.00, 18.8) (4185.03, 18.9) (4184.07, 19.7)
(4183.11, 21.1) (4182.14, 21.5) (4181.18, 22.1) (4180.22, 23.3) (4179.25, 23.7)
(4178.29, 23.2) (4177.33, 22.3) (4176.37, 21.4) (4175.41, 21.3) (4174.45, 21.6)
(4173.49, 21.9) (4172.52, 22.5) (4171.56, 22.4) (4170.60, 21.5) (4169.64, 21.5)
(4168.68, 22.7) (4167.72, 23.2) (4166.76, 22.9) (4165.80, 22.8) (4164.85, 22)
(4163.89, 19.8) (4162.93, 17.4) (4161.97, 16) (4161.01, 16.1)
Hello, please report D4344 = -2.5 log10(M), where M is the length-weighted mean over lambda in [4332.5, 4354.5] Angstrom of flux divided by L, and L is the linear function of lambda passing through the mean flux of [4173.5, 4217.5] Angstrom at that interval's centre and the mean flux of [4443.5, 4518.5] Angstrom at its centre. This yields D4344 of 0.22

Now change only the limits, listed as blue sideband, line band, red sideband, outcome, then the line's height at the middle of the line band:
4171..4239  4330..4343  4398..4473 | 0.27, 22.9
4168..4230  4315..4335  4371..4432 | 0.04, 23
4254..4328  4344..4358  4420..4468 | 0.22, 22.3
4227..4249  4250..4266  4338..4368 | 0.25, 23.3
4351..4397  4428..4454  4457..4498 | -0.06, 22.6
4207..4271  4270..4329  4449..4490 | 0.03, 22.4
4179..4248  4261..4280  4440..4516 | 0.04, 21.7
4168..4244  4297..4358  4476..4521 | 0.09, 21.5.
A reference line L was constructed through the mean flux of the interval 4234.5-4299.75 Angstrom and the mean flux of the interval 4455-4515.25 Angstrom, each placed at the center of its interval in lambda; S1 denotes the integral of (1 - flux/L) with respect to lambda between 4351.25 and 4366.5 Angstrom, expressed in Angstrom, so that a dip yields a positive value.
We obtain 0.3 Angstrom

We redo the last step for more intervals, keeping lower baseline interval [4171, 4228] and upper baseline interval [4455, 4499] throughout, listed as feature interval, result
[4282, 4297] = -1.7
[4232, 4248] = -2.8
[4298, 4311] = 1.3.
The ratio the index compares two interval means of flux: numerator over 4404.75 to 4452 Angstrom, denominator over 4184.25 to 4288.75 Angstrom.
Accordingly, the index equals 1.1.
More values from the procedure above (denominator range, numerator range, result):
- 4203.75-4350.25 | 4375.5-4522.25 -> 1.10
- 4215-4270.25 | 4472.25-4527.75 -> 0.99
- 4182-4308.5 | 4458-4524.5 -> 1.06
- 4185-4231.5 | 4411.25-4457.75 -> 1.17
